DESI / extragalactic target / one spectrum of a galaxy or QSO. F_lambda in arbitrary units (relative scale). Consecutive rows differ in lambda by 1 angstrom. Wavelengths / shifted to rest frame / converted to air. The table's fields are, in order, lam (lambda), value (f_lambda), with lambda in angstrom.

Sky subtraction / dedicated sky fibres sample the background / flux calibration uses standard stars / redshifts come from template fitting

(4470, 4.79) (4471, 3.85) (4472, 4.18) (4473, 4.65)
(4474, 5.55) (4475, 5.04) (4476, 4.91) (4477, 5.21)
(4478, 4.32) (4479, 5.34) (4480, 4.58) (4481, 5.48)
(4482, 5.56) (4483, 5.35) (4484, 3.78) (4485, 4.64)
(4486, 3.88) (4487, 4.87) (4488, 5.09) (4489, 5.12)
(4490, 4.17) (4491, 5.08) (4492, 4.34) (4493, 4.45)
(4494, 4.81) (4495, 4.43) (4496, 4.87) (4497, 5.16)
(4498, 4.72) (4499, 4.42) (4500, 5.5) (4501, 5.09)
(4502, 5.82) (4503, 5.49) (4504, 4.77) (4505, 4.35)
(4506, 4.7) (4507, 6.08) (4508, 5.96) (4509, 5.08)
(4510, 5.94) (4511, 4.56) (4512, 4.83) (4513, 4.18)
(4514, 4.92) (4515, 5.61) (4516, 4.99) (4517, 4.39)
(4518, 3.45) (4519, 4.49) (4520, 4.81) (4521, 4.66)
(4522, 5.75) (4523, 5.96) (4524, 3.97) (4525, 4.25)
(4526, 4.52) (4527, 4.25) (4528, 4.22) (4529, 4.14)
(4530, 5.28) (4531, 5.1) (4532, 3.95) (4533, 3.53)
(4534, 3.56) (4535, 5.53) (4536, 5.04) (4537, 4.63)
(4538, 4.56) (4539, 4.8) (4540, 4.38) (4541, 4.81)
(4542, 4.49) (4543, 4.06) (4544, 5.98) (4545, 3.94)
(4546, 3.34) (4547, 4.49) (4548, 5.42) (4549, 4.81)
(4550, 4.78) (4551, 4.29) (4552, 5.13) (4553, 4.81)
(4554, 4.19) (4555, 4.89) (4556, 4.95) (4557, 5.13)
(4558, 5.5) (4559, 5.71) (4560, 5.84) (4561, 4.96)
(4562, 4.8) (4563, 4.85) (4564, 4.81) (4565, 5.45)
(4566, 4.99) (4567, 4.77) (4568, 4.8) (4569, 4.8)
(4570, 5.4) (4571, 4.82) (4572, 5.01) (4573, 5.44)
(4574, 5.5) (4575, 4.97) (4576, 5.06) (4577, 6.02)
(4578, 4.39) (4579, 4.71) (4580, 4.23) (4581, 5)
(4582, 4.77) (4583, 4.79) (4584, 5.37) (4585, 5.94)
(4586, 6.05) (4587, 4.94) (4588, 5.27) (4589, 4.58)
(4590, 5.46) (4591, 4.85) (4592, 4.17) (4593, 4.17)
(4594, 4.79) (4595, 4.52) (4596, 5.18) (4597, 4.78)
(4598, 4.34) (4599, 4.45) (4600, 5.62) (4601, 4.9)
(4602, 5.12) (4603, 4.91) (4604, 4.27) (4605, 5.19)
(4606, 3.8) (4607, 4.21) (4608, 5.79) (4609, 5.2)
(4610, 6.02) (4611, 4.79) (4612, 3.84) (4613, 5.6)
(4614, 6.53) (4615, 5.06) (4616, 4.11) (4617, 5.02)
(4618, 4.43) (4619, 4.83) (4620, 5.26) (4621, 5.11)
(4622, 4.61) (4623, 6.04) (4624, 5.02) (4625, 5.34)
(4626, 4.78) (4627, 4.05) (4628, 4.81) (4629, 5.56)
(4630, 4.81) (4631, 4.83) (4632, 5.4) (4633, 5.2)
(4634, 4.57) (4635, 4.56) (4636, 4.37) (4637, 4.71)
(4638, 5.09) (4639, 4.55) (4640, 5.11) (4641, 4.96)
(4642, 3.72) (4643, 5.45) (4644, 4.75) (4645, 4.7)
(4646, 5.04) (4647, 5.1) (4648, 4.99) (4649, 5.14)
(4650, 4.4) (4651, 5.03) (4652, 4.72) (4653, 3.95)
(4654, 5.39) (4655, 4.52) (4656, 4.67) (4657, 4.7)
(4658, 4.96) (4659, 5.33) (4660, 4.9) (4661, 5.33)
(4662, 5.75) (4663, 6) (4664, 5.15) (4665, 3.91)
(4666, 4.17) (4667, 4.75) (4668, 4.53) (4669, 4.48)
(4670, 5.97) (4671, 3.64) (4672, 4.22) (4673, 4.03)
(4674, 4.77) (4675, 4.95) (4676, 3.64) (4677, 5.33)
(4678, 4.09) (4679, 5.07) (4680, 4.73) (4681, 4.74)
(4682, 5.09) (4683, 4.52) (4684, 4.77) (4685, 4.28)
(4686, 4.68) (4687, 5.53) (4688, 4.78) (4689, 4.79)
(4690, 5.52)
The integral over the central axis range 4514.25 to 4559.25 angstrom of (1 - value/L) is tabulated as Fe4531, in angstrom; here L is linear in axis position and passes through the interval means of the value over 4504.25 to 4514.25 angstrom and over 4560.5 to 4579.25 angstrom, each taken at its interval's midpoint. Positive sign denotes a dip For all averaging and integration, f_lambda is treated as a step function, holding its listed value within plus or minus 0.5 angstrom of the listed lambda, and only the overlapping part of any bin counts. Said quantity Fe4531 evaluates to 3.3 angstrom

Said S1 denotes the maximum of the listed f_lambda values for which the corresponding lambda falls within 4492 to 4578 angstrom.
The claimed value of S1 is 6.08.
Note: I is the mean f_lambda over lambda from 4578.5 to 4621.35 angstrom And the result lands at 4.93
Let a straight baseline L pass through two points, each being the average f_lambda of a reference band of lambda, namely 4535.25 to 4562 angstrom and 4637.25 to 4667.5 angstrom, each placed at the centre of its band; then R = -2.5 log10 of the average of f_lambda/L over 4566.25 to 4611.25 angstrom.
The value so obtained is -0.03 mag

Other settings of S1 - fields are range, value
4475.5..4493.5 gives 5.56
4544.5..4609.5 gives 6.05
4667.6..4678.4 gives 5.97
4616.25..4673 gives 6.04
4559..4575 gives 5.84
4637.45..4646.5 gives 5.45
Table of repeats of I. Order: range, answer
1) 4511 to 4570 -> 4.74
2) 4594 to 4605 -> 4.83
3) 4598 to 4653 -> 4.9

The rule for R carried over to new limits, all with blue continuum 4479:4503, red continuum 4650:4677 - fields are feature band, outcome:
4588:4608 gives 0.01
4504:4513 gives -0.06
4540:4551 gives 0.06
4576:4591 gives -0.06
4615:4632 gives -0.03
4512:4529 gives 0.05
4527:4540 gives 0.07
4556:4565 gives -0.08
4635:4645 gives 0.01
